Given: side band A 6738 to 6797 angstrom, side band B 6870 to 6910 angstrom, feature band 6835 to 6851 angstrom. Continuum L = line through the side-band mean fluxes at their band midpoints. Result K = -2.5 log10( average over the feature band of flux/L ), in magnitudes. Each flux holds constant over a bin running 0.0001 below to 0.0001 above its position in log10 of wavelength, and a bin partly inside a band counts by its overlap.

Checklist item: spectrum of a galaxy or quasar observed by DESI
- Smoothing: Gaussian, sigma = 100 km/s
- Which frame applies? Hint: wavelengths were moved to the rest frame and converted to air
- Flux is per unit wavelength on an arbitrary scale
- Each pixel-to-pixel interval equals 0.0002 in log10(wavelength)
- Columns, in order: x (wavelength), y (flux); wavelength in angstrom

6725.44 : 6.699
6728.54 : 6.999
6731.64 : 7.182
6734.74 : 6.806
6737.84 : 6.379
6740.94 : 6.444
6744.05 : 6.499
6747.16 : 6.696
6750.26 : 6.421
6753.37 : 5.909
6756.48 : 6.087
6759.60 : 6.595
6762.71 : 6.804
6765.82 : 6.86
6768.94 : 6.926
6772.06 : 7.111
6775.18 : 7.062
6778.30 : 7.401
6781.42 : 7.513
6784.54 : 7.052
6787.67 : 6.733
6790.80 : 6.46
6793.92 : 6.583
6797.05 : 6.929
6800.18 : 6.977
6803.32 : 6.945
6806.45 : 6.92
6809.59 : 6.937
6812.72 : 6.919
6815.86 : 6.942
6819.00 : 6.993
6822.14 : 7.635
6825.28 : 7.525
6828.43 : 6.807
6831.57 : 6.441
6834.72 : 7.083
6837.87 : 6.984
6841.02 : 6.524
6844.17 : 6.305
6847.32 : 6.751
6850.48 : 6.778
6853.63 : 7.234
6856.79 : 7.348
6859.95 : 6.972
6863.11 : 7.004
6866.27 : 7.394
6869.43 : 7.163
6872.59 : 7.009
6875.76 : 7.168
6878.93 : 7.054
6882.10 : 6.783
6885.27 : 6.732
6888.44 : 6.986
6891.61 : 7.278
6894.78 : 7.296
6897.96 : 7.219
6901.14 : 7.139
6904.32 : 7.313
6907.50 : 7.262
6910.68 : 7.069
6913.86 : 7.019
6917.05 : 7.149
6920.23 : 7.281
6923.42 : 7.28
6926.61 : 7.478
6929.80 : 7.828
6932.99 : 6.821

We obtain 0.04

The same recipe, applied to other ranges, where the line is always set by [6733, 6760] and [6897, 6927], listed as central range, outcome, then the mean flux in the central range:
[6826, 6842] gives 0.00 mag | 6.81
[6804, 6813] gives -0.03 mag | 6.93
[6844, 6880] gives -0.01 mag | 7.04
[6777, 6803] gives -0.05 mag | 6.95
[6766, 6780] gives -0.09 mag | 7.1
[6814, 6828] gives -0.07 mag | 7.23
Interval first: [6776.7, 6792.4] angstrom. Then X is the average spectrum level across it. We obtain 7.03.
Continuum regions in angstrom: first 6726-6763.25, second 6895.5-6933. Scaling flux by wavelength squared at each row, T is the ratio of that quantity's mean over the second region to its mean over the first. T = 1.2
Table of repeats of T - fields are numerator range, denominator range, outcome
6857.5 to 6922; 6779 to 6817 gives 1.06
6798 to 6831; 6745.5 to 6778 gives 1.07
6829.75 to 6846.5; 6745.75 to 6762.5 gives 1.07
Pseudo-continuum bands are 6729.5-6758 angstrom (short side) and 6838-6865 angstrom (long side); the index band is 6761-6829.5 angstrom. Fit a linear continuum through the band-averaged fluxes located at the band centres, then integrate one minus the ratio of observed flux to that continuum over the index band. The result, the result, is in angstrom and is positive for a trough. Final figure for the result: -3.3 angstrom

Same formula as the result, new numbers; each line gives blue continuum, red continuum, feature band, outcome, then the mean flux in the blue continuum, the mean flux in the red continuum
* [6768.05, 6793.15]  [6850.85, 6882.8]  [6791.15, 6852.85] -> 1.5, 7.02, 7.11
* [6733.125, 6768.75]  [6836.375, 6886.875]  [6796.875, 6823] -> -1.0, 6.52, 6.95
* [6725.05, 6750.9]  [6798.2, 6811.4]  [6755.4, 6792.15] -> -0.4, 6.69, 6.94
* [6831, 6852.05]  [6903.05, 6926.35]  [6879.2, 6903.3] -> -0.1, 6.7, 7.21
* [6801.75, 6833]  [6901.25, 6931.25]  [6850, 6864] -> 0.1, 7.01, 7.29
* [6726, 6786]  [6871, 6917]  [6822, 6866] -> 0.2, 6.78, 7.1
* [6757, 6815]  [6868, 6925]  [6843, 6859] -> 0.3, 6.91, 7.12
